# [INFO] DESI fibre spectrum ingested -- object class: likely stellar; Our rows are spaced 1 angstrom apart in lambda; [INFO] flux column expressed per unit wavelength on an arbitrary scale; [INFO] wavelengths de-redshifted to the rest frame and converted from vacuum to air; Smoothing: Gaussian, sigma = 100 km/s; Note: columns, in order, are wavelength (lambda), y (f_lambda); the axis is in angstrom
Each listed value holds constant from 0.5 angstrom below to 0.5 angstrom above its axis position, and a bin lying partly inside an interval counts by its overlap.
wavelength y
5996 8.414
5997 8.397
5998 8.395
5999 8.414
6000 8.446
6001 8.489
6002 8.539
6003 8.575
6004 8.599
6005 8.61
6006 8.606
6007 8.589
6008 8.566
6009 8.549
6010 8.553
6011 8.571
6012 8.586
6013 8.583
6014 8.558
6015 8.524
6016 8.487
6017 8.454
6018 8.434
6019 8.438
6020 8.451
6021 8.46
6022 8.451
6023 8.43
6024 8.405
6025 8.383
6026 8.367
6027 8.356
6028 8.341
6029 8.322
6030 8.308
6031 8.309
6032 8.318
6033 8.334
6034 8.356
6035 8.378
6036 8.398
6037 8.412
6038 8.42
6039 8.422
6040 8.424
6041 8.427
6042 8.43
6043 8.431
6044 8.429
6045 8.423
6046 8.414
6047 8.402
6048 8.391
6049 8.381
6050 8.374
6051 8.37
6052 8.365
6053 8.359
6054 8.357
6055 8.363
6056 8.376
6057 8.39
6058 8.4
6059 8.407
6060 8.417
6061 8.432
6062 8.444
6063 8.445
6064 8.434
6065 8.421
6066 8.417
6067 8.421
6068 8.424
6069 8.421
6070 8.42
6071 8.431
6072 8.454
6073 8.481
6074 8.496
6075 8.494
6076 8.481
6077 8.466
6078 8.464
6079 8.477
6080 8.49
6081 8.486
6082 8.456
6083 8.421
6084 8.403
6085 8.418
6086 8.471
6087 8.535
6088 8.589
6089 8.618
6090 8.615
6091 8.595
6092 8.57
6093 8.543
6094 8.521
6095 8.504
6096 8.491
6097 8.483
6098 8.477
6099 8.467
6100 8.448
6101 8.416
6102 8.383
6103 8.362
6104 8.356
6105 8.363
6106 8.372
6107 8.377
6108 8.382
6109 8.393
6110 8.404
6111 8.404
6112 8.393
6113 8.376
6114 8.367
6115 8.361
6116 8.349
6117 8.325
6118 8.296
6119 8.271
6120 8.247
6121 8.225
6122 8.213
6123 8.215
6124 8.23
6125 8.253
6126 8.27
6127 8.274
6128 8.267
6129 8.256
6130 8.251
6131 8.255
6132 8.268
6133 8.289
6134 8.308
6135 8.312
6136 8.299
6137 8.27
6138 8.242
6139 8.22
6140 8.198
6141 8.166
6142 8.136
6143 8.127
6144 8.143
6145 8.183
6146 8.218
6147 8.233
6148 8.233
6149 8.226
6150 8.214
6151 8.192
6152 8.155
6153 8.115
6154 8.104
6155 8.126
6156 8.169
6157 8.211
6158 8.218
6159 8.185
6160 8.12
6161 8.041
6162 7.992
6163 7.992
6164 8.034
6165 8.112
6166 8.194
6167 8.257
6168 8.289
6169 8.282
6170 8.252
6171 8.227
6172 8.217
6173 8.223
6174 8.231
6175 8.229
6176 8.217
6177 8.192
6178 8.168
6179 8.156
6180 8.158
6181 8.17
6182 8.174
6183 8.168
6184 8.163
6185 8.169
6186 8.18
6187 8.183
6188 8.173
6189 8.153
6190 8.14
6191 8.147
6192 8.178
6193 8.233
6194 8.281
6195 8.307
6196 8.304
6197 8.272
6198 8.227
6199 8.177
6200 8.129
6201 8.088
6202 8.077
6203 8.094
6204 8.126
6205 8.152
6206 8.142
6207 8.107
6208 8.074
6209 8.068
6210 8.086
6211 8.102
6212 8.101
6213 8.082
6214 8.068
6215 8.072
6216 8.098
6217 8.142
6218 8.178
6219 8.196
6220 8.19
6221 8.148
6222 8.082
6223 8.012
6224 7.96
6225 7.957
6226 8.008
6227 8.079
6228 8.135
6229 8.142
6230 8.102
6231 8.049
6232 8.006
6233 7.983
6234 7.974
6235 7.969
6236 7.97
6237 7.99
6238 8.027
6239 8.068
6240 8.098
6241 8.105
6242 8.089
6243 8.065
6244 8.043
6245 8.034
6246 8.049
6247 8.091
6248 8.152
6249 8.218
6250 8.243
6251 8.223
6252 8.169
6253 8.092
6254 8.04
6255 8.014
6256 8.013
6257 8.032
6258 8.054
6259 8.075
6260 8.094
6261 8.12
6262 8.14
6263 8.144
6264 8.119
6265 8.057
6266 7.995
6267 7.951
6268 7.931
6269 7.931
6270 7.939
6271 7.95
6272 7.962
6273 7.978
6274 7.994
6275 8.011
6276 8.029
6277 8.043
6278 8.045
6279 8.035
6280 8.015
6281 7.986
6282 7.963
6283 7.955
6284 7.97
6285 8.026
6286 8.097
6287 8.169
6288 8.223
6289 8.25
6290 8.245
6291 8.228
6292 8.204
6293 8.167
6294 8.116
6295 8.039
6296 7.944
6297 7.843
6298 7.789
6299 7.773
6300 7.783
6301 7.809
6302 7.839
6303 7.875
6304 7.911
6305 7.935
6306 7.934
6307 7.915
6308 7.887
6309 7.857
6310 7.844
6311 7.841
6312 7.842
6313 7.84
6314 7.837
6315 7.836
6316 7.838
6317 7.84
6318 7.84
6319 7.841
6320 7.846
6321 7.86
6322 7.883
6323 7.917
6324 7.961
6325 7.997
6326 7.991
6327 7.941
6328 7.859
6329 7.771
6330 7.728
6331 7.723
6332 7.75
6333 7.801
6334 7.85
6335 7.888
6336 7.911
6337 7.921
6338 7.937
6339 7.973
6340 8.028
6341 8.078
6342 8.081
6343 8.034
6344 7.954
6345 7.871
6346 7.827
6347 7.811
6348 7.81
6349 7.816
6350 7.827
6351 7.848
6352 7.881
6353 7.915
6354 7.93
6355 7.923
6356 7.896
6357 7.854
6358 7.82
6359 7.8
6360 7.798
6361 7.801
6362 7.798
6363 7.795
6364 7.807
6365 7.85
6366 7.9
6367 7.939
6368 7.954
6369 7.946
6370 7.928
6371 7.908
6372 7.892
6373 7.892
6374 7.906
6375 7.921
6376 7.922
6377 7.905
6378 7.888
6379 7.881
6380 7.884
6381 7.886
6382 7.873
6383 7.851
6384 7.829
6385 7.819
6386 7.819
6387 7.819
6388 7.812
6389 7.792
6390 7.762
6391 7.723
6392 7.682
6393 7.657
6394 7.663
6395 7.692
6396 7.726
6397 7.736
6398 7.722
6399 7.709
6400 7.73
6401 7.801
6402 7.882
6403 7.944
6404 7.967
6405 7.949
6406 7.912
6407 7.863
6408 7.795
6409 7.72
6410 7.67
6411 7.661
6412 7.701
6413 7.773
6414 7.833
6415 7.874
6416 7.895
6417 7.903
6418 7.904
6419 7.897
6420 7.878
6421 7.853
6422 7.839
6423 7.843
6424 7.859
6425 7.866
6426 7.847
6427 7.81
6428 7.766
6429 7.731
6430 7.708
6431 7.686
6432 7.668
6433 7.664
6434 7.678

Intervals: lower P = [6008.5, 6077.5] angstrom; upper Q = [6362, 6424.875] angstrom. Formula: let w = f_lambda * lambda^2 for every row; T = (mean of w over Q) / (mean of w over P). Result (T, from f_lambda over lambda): 1.04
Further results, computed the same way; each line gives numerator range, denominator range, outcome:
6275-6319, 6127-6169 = 1.02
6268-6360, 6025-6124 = 1.02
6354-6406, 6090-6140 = 1.02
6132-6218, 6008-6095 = 1.01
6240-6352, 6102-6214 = 1.01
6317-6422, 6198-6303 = 1.01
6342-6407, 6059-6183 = 1.02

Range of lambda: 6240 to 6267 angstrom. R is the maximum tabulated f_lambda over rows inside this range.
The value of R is 8.243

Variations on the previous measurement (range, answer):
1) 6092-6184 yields 8.57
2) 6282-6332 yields 8.25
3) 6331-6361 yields 8.081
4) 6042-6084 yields 8.496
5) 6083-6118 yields 8.618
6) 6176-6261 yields 8.307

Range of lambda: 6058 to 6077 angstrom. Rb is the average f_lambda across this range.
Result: 8.44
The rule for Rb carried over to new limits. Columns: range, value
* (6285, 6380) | 7.91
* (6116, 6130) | 8.26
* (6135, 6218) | 8.17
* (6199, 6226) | 8.1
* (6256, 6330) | 7.97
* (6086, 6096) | 8.56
